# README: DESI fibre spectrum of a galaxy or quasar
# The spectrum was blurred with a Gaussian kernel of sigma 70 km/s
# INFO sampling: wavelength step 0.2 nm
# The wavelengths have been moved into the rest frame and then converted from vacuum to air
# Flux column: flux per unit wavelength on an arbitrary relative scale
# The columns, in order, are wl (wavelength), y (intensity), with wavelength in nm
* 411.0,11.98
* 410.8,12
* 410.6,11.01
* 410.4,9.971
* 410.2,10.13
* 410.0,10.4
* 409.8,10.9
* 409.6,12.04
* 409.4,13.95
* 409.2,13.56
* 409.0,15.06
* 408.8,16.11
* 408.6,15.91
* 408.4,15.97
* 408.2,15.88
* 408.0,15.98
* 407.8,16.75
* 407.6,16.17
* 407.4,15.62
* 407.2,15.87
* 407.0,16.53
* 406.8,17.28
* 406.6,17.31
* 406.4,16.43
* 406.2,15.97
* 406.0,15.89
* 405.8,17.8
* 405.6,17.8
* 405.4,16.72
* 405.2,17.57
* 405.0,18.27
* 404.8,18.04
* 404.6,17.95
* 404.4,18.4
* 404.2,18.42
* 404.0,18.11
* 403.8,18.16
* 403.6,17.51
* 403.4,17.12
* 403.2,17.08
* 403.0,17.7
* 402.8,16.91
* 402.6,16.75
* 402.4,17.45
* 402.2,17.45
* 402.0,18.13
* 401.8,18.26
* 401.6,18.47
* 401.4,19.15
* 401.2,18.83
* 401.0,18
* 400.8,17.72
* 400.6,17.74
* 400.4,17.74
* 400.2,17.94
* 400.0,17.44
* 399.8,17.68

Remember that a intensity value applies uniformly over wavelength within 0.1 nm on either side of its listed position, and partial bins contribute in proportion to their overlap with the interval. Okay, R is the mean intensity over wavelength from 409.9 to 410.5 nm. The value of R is 10.2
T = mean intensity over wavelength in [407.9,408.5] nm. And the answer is 15.9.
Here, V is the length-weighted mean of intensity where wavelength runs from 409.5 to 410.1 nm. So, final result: 11.1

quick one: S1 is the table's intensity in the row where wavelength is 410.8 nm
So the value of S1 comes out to 12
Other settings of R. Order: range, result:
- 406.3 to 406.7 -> 16.9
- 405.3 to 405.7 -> 17.3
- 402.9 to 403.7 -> 17.4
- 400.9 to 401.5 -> 18.7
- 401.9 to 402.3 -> 17.8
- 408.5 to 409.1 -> 15.7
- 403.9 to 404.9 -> 18.2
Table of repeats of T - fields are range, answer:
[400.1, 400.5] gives 17.8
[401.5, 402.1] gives 18.3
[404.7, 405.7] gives 17.7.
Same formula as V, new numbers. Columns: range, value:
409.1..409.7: 13.2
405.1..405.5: 17.1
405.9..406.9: 16.6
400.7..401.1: 17.9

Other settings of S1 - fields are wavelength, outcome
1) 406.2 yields 15.97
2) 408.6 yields 15.91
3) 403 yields 17.7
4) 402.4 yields 17.45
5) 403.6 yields 17.51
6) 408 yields 15.98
